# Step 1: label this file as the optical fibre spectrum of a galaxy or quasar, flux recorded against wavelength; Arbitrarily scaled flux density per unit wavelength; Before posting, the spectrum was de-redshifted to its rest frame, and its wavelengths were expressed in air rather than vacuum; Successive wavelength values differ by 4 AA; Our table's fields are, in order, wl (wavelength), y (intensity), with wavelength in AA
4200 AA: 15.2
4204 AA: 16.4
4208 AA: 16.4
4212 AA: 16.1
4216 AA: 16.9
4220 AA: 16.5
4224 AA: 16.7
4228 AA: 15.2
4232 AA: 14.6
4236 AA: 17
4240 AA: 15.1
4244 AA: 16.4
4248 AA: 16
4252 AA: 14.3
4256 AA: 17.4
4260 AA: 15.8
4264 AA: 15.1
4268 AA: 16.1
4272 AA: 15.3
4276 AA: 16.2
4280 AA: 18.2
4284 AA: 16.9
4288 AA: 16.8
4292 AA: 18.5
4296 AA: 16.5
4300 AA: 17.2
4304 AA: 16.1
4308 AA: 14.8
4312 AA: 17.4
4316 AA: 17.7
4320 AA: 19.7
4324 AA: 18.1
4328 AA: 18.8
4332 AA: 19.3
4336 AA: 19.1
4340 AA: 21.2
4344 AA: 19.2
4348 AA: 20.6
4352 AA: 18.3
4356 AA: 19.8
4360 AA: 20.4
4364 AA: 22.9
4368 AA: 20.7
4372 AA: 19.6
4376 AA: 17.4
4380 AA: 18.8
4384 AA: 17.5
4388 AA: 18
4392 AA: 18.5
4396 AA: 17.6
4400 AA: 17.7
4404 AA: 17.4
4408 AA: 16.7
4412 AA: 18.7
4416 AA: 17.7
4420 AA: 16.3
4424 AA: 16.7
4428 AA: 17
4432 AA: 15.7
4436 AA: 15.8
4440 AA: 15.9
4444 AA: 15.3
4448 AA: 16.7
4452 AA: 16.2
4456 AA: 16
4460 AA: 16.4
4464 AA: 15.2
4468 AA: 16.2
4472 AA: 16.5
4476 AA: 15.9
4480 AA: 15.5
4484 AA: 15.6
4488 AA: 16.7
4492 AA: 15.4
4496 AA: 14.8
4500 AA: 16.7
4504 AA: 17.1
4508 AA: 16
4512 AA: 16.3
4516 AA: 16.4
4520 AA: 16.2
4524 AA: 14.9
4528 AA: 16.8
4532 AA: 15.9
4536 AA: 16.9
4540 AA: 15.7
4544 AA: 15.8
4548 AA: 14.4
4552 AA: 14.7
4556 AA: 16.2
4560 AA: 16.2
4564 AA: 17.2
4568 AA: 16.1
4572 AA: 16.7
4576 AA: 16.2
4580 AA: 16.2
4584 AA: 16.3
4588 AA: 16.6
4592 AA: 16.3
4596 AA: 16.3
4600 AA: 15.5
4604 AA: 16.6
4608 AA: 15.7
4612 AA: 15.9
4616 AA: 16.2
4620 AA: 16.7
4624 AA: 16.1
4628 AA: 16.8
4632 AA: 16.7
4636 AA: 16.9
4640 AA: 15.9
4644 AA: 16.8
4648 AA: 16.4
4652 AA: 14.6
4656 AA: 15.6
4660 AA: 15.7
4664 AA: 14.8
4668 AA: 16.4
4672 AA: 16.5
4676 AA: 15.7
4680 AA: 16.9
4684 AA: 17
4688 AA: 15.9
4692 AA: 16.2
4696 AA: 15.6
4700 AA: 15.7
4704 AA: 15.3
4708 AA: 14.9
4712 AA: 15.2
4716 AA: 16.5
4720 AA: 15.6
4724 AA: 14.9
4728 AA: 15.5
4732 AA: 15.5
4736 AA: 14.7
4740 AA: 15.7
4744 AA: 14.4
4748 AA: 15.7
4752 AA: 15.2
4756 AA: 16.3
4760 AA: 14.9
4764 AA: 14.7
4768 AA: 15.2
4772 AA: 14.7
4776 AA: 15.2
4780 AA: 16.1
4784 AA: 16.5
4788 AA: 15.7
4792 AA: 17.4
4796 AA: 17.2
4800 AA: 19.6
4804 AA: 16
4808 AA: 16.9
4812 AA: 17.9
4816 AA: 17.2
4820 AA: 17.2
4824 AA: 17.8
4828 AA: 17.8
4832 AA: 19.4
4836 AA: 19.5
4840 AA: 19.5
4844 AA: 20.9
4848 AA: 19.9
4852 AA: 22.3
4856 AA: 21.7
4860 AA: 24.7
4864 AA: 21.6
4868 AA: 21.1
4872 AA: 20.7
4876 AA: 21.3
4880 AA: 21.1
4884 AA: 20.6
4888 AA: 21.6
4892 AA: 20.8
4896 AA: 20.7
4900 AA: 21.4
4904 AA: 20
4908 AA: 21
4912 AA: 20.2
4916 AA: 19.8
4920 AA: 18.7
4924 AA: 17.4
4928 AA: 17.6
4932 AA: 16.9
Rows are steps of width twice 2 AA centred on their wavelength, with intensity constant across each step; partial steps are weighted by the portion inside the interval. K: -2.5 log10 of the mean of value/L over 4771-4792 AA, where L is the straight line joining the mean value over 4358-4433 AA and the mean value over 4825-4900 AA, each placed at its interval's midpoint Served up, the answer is 0.27 mag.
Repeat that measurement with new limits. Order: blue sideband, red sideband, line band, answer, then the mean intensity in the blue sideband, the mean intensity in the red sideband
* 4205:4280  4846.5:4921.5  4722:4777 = 0.298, 16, 21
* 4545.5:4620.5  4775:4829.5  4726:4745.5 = 0.108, 16.1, 17.1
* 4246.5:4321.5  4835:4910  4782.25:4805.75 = 0.198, 16.6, 21.1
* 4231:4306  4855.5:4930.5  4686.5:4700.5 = 0.208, 16.3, 20.6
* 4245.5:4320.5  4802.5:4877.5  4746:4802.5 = 0.202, 16.6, 19.7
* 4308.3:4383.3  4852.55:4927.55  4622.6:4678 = 0.243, 19.3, 20.8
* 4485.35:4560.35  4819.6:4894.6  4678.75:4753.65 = 0.192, 15.9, 20.6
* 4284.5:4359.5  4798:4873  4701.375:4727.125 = 0.242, 18.3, 19.5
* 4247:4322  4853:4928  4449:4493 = 0.122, 16.6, 20.7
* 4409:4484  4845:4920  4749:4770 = 0.277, 16.3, 21.1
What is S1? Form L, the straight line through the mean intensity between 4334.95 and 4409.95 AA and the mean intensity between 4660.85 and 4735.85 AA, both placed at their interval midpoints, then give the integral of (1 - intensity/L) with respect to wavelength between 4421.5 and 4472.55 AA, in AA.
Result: 6.0 AA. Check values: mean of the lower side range 19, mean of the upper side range 15.8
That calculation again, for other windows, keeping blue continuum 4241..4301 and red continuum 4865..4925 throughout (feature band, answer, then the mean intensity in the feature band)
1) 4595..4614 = 2.67 AA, 16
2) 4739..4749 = 2.22 AA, 15.2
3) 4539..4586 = 6.00 AA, 16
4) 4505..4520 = 1.42 AA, 16.3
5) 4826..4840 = 0.77 AA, 19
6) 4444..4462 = 1.42 AA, 16.2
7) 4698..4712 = 2.89 AA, 15.3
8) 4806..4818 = 1.58 AA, 17.3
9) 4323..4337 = -1.72 AA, 18.9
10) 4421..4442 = 1.49 AA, 16.2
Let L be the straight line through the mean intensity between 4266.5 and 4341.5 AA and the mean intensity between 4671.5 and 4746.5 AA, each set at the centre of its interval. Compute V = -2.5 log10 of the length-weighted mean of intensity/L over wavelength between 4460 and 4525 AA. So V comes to 0.045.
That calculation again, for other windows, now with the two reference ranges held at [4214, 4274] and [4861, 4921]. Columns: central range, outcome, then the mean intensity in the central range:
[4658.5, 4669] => 0.22 mag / 15.6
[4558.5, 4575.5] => 0.11 mag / 16.5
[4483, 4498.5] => 0.14 mag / 15.7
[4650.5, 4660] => 0.24 mag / 15.3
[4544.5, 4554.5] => 0.22 mag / 14.8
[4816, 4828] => 0.16 mag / 17.5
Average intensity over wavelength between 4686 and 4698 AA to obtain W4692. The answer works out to 15.9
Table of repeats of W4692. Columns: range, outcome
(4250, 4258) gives 15.8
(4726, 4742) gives 15.3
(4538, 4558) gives 15.4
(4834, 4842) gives 19.5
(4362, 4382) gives 19.9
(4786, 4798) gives 16.8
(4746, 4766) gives 15.4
